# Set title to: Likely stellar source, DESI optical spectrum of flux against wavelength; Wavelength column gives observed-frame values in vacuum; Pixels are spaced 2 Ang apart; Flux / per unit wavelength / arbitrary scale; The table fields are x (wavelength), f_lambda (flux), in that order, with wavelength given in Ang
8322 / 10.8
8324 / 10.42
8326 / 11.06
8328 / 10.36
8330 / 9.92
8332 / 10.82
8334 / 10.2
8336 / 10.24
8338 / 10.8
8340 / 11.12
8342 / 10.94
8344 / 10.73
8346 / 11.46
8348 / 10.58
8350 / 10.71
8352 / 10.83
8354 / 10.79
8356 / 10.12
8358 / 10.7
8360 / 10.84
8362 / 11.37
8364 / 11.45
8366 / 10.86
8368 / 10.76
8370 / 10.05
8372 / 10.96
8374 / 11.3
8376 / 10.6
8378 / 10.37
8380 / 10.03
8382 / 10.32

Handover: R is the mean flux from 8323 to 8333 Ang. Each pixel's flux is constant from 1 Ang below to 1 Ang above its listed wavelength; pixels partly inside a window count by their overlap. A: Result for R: 10.5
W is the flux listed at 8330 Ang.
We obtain 9.92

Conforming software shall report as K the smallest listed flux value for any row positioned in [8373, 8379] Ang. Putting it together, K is 10.37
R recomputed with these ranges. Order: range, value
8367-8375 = 10.8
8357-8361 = 10.8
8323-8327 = 10.7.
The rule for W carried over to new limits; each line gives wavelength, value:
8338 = 10.8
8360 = 10.84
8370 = 10.05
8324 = 10.42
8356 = 10.12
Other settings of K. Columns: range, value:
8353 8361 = 10.12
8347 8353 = 10.58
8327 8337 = 9.92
